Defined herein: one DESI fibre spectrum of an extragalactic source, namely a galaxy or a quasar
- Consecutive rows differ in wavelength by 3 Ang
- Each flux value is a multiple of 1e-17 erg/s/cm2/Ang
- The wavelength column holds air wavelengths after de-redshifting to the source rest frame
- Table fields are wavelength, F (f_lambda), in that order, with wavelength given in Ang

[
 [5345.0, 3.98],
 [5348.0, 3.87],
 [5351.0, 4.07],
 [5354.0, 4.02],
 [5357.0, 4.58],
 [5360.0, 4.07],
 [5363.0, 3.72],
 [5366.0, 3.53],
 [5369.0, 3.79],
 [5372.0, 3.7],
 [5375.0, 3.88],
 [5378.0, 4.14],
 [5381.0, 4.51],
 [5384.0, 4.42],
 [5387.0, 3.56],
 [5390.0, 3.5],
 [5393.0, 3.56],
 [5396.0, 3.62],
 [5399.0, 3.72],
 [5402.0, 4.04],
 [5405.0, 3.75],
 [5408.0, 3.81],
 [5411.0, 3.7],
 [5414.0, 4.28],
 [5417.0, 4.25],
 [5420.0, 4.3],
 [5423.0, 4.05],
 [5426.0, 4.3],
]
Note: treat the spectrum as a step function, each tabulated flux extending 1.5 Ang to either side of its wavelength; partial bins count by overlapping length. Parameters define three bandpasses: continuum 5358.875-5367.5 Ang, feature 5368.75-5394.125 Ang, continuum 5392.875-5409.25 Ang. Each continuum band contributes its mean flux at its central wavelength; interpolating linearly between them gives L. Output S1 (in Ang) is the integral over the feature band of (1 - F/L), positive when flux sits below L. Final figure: -1.0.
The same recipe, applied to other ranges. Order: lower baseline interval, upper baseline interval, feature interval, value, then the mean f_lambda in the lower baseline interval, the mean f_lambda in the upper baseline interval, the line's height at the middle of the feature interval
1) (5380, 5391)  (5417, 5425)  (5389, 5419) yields 1.95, 4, 4.2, 4.1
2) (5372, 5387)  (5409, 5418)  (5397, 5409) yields 0.74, 4.12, 4.05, 4.07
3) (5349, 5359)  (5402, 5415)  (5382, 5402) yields 1.05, 4.2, 3.89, 3.98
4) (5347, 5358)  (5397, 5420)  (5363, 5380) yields 1.03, 4.13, 3.95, 4.07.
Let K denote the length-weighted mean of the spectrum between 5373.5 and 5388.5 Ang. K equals 4.1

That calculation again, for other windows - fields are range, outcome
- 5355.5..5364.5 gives 4.12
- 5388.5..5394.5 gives 3.53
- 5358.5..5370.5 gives 3.78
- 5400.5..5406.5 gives 3.9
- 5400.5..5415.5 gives 3.92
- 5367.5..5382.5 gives 4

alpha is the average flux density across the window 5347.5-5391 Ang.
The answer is 3.96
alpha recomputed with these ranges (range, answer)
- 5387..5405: 3.68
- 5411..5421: 4.19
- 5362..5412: 3.82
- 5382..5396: 3.77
